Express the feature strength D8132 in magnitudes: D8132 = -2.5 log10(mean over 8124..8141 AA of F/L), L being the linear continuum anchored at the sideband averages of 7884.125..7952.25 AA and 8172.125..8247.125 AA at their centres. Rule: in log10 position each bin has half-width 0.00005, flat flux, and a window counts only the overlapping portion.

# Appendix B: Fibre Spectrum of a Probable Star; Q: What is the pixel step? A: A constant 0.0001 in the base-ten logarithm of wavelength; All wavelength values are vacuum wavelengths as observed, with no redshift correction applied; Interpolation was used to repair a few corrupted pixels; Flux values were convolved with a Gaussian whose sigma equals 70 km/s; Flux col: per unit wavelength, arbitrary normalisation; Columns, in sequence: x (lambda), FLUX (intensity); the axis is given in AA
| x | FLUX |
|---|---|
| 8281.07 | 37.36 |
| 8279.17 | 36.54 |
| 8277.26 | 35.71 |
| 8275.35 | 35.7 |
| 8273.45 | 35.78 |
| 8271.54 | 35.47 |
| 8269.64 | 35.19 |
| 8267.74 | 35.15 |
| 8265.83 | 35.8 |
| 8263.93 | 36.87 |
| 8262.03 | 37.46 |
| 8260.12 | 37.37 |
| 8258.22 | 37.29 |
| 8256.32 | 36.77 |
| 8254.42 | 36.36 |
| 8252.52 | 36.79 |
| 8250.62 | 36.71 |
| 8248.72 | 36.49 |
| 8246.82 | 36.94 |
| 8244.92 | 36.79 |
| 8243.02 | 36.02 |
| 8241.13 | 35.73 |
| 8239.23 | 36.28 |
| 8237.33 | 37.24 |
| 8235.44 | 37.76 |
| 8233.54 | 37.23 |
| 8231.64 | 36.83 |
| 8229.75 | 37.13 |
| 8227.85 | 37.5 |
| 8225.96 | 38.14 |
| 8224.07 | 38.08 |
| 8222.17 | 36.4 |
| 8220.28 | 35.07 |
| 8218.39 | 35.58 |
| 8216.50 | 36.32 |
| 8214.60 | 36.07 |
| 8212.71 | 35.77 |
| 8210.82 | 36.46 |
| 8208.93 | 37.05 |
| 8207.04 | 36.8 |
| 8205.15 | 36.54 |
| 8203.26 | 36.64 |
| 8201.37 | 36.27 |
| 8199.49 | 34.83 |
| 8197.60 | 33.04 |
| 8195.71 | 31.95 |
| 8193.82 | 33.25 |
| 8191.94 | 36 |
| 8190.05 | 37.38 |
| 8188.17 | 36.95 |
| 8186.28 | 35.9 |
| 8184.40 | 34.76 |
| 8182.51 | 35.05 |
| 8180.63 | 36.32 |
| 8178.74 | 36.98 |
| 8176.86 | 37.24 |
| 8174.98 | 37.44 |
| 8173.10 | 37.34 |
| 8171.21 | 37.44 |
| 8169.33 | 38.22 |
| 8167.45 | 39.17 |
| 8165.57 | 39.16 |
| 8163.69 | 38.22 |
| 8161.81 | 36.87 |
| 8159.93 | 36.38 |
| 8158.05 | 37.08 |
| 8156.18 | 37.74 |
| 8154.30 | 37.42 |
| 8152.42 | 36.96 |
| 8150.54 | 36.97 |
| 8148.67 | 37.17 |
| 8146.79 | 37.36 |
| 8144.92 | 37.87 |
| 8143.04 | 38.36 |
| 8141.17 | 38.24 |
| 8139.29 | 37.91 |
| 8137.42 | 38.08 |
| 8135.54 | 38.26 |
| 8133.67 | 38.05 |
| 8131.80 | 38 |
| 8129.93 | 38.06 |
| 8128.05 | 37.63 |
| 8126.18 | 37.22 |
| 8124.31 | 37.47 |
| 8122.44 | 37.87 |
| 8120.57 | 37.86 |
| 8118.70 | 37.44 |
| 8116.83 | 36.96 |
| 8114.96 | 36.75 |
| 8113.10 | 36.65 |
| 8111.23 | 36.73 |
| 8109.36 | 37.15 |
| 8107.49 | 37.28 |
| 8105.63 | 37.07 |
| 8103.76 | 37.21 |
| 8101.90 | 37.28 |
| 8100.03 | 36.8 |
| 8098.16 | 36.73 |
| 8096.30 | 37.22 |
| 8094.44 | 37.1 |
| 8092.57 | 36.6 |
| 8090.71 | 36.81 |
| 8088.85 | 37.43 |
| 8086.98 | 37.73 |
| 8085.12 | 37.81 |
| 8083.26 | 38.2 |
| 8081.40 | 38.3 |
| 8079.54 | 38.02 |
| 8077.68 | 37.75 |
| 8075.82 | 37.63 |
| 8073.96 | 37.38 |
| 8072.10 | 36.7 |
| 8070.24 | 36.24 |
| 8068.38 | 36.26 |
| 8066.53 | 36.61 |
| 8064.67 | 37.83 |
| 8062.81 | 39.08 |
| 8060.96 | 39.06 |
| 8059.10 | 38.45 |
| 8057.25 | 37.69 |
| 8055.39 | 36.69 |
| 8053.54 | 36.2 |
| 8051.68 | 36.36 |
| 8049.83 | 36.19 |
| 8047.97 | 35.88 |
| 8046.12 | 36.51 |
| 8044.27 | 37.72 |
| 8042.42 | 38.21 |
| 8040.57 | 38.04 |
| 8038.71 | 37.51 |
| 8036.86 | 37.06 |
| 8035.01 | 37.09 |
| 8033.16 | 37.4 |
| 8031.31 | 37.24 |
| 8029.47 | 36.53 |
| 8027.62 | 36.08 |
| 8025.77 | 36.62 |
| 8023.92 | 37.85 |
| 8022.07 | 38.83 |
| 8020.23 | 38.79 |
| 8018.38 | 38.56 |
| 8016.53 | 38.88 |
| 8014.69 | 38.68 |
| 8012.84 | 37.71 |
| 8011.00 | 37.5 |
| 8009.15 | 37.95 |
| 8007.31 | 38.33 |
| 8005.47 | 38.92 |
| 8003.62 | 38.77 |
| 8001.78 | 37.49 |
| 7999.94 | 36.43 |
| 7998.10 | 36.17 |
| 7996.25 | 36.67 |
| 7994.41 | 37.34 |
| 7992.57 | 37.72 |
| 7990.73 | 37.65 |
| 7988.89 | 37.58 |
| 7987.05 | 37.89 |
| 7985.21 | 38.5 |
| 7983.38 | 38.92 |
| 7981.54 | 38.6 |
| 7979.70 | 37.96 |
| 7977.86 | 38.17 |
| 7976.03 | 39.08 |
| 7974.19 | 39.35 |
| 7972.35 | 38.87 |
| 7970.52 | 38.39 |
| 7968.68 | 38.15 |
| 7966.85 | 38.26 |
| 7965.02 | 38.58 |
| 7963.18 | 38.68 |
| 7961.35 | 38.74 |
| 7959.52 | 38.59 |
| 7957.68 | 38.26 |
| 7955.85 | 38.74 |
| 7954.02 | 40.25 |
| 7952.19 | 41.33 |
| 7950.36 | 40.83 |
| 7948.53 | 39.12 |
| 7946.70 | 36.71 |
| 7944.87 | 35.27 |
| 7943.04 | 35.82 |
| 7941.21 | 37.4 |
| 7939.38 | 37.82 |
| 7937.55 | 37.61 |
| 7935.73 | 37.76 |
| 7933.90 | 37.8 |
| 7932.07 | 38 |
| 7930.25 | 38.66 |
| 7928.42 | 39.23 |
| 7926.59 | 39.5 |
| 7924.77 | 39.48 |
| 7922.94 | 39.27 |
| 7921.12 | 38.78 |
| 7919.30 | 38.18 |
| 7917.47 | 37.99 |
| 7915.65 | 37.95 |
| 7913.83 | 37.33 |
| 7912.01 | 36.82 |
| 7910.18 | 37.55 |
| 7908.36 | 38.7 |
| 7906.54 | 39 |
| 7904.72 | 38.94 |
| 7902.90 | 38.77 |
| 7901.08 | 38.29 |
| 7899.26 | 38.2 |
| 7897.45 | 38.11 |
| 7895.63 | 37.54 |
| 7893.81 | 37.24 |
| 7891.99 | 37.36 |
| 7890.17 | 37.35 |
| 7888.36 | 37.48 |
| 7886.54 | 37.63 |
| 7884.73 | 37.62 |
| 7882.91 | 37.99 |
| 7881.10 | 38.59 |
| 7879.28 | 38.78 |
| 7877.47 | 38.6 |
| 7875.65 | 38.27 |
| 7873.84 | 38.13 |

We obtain -0.03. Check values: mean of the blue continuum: 38.1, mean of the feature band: 37.9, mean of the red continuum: 36.3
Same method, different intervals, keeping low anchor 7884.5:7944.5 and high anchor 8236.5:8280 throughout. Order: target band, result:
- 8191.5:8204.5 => 0.06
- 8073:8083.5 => -0.02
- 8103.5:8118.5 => 0.00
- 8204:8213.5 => 0.00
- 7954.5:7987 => -0.02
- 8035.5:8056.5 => 0.01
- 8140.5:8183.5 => -0.02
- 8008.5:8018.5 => -0.02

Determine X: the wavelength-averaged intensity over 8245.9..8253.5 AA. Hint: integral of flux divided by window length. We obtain 36.7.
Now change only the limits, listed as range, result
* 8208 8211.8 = 36.8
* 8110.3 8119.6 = 36.9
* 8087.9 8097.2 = 37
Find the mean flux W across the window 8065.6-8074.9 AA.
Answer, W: 36.6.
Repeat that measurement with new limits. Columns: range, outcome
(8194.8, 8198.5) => 32.5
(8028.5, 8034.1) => 37.1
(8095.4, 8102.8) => 37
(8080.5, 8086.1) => 38.1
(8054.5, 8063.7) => 38.2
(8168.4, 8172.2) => 37.8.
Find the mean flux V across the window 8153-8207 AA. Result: 36.5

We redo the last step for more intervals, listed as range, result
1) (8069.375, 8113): 37.3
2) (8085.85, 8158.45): 37.4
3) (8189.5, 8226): 35.8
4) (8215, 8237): 36.9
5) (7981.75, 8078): 37.5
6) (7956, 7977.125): 38.6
